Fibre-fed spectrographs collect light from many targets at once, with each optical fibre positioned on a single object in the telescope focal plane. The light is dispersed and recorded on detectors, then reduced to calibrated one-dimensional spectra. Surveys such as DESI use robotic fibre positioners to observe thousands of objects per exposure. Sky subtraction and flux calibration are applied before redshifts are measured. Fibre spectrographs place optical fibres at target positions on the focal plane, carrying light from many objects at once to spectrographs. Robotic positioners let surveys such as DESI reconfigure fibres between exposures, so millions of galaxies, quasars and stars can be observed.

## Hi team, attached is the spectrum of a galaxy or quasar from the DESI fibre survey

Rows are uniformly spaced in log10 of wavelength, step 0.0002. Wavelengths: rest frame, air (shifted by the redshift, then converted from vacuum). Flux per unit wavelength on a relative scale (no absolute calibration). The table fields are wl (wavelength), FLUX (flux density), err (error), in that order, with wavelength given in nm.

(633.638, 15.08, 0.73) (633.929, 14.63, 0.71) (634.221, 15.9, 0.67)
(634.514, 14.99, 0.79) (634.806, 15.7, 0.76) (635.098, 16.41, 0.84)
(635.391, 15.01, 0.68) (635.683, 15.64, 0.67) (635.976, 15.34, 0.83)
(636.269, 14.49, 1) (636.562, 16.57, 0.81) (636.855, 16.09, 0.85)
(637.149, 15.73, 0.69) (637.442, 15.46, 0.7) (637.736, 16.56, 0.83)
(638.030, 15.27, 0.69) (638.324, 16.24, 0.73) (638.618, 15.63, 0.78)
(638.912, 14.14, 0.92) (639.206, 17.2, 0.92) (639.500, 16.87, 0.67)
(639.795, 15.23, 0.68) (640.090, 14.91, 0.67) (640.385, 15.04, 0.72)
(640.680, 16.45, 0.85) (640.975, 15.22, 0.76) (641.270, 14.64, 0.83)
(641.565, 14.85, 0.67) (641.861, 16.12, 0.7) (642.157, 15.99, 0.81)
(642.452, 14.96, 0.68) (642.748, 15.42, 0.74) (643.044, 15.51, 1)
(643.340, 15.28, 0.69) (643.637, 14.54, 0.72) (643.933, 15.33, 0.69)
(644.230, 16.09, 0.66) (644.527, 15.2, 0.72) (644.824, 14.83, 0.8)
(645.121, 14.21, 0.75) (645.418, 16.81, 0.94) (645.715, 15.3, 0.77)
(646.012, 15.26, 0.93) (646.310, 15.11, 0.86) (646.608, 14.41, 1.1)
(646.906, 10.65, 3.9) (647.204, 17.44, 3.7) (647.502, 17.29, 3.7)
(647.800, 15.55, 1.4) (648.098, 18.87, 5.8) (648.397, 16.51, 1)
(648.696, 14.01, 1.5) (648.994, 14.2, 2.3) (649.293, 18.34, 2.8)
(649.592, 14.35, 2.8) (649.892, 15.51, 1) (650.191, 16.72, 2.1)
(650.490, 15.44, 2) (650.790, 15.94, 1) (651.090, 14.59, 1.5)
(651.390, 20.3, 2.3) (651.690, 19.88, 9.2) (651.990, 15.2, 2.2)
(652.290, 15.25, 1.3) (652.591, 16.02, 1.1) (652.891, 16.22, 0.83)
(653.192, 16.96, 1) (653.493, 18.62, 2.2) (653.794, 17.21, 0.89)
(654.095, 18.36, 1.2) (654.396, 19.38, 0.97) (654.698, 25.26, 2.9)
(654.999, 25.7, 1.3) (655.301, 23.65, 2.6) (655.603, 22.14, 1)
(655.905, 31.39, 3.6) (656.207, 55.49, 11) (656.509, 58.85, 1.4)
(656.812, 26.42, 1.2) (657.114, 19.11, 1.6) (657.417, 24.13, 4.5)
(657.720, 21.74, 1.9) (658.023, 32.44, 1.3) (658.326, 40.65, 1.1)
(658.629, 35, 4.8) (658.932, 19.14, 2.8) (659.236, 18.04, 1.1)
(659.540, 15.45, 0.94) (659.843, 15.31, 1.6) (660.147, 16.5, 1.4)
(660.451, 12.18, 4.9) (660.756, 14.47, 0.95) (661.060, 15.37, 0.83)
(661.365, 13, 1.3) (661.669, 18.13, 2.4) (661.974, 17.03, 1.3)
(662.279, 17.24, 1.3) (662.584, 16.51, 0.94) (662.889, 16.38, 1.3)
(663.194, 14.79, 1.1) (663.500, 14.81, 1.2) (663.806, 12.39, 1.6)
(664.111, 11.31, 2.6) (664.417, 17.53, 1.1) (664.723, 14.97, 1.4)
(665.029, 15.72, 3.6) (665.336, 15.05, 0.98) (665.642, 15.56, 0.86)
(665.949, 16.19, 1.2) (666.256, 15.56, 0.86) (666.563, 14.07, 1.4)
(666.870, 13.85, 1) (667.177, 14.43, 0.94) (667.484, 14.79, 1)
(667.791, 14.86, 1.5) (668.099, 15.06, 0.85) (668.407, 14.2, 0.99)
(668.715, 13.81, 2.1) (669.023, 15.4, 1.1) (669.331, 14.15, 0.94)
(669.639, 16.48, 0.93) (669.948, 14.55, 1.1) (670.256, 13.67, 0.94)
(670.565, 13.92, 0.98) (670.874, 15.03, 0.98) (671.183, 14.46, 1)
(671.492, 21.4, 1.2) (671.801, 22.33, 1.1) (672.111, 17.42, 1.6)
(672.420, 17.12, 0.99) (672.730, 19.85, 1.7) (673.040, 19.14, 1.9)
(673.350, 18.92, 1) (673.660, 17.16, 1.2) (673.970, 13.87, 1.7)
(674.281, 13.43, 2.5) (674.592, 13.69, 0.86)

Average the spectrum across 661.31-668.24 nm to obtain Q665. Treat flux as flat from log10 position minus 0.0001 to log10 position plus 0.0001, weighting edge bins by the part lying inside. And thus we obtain 15.2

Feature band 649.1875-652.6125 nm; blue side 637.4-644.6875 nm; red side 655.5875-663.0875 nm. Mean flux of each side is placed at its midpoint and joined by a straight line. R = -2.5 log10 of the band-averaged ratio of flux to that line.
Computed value 0.21 mag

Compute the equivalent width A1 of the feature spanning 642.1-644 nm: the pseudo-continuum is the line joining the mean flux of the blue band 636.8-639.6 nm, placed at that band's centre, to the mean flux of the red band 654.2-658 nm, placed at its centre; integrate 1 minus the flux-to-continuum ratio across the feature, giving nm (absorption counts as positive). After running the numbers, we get 0.42 nm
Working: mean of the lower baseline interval 15.9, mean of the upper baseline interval 29.4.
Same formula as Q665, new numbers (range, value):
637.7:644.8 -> 15.5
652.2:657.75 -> 25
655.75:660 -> 29.5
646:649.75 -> 15.5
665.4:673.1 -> 15.8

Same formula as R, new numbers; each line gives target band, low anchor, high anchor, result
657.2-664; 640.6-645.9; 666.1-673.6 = -0.20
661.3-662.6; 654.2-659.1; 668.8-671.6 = 0.41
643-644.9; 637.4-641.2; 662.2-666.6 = 0.02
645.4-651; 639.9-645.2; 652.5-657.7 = 0.26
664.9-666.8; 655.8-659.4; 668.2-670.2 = 0.27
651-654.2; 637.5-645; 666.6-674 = -0.10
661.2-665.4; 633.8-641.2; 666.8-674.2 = 0.04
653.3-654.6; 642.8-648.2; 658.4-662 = -0.11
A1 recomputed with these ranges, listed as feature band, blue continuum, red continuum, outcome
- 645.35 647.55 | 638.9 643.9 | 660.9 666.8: 0.043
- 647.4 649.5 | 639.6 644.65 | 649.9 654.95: 0.059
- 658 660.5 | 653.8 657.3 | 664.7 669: 0.207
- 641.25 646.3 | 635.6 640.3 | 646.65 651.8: 0.192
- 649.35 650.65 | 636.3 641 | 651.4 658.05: 0.363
